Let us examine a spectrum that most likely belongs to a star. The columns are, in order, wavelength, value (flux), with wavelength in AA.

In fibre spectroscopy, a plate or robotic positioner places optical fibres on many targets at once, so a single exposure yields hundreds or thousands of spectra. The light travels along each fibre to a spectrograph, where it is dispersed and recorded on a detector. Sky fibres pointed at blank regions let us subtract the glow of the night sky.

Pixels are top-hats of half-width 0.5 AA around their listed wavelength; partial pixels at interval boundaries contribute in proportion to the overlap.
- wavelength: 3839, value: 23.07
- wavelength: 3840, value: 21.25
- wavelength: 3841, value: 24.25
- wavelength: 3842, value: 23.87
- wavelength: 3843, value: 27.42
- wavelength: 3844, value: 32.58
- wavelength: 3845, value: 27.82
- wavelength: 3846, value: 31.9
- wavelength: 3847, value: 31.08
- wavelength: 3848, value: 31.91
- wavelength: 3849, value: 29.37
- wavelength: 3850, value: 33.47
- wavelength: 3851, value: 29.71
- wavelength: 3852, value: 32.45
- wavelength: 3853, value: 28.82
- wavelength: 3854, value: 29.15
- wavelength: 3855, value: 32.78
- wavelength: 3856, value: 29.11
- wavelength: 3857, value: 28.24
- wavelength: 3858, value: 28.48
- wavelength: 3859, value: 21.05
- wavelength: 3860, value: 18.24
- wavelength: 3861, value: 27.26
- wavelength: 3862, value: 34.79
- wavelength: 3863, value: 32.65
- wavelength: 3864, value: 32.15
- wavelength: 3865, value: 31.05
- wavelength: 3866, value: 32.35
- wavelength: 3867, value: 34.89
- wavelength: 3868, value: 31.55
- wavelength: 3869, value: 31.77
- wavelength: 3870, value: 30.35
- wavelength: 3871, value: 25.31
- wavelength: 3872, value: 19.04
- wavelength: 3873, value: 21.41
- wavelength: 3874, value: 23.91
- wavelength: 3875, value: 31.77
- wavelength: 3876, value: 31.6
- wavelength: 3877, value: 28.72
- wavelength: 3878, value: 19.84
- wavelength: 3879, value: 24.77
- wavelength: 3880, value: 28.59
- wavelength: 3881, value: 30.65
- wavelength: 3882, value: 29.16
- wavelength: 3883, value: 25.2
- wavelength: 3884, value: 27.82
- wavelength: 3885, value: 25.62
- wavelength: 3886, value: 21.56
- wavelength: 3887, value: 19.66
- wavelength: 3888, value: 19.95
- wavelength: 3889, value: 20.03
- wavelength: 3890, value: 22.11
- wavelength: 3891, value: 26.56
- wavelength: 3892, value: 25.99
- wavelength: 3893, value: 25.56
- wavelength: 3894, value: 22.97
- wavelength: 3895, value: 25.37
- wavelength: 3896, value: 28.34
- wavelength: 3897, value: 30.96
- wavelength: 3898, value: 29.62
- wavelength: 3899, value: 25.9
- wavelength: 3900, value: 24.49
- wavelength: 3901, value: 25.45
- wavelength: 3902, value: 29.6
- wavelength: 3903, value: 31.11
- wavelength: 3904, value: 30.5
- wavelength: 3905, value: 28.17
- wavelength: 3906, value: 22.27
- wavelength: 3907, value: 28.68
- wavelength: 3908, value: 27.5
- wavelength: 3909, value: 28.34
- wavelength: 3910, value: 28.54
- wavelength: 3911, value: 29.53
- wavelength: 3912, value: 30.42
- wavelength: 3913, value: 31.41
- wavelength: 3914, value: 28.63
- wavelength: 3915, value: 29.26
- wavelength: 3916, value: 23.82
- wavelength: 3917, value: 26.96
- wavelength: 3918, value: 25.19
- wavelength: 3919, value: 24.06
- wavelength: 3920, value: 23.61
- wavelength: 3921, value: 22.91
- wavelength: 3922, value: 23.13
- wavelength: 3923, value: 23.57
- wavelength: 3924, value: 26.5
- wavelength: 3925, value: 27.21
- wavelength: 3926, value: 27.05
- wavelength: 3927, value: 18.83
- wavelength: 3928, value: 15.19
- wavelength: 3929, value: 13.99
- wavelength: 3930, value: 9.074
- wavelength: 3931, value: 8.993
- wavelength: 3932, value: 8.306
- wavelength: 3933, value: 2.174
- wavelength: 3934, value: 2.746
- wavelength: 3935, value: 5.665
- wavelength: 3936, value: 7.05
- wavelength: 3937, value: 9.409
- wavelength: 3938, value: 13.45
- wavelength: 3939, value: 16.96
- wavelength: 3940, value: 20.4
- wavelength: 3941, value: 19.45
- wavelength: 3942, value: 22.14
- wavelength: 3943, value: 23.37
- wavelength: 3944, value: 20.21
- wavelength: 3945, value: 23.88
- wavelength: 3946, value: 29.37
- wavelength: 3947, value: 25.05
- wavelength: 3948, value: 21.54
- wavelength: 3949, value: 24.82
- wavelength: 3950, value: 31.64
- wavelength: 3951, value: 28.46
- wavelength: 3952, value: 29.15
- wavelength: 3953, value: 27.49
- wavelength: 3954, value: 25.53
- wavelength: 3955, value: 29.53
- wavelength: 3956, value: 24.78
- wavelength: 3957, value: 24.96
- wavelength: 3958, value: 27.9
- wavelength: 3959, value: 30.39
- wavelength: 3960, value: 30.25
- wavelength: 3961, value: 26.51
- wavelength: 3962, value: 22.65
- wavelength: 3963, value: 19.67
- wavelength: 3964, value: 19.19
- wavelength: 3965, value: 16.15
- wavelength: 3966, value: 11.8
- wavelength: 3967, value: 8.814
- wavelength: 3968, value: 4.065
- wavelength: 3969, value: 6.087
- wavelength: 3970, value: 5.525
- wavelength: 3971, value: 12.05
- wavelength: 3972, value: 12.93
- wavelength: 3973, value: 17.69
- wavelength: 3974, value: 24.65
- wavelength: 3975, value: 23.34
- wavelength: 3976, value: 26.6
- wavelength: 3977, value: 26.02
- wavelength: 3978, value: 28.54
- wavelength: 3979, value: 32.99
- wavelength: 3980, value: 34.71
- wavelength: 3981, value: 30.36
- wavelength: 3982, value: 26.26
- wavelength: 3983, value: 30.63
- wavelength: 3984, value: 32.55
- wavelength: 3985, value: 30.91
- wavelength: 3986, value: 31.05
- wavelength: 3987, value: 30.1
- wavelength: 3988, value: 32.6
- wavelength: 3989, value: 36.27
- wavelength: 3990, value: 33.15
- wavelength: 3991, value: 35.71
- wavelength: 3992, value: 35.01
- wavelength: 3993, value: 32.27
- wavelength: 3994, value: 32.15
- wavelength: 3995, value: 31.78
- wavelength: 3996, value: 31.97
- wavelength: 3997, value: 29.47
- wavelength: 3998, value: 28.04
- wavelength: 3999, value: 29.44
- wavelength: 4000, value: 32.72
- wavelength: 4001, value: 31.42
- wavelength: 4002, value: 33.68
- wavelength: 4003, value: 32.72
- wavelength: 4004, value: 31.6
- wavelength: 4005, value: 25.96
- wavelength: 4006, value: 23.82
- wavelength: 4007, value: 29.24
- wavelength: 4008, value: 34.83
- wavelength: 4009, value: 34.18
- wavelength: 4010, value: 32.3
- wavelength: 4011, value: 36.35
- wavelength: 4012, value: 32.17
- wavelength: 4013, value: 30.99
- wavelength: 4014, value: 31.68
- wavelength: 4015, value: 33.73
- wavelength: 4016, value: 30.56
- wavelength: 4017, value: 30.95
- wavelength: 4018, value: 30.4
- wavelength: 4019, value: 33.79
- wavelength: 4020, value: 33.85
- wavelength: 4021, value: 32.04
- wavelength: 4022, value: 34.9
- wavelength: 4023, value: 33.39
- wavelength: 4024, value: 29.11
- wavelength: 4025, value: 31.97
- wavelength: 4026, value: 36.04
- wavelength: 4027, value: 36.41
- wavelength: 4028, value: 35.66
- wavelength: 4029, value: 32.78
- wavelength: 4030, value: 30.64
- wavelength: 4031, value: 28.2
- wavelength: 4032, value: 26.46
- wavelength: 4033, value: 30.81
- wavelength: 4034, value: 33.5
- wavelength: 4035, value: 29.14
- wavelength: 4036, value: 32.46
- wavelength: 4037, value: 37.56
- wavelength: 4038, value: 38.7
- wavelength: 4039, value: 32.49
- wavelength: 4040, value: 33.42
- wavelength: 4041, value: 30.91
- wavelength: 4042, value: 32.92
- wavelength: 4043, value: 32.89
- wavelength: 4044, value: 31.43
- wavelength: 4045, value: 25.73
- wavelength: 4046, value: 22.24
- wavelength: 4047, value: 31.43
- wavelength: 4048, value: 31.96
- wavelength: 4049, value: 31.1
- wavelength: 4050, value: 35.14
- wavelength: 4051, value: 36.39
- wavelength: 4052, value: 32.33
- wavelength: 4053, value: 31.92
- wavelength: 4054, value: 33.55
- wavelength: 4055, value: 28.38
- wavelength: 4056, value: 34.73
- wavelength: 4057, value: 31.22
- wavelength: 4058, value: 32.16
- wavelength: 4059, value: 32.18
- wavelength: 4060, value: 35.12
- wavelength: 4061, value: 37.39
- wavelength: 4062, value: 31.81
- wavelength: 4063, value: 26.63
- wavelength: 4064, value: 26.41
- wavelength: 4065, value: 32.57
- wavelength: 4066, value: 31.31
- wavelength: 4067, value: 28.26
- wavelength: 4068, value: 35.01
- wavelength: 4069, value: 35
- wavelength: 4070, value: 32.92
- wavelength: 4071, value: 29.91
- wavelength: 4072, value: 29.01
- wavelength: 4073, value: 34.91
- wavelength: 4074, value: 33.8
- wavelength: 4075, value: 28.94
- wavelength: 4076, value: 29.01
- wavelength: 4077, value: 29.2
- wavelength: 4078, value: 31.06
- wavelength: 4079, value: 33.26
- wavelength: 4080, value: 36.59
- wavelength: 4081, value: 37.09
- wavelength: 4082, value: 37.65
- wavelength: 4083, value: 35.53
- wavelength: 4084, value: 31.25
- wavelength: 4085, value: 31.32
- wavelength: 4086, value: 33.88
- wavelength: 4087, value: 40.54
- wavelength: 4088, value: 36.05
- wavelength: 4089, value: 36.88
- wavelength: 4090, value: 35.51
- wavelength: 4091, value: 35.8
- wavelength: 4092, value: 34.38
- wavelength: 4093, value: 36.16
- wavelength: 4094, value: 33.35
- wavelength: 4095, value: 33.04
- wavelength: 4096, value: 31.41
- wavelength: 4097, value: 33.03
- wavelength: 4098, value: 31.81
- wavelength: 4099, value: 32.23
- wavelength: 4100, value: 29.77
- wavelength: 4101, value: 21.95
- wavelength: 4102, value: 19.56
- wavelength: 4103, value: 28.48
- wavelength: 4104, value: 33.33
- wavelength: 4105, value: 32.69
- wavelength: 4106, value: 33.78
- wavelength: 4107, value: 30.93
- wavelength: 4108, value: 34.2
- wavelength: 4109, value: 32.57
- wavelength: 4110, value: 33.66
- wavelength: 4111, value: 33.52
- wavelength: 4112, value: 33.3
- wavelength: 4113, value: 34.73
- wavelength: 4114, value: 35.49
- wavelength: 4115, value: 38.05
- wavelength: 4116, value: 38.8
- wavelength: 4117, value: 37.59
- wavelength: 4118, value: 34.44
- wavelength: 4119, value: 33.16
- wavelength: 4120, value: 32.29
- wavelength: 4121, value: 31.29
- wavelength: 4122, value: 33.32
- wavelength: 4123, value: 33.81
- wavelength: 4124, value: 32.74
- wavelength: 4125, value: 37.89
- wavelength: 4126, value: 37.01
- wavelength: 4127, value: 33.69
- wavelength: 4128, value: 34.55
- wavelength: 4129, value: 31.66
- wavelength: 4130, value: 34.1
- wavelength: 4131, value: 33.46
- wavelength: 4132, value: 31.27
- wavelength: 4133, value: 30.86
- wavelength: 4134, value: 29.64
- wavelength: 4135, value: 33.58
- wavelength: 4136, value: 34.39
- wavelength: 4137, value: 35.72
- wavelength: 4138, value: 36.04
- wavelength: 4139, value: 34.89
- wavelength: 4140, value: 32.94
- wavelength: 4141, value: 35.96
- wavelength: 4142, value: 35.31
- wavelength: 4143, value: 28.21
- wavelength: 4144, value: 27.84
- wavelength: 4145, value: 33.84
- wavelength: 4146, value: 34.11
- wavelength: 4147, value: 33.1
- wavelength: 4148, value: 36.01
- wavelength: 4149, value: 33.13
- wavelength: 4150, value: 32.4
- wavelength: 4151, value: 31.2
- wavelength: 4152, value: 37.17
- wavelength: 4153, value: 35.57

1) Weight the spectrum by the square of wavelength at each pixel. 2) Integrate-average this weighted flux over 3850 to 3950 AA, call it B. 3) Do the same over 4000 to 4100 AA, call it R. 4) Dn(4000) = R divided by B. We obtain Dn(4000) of 1.4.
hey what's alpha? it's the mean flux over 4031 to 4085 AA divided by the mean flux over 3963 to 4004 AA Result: 1.2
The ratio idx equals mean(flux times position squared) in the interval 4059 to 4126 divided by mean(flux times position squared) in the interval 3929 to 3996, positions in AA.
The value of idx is 1.6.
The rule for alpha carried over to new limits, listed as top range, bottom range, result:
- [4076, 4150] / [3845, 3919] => 1.21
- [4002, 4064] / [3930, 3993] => 1.44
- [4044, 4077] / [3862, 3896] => 1.17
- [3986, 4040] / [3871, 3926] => 1.23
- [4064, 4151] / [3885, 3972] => 1.50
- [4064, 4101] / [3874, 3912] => 1.24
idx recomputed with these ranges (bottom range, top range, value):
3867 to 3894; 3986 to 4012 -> 1.31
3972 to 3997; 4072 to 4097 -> 1.19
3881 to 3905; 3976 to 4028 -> 1.29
